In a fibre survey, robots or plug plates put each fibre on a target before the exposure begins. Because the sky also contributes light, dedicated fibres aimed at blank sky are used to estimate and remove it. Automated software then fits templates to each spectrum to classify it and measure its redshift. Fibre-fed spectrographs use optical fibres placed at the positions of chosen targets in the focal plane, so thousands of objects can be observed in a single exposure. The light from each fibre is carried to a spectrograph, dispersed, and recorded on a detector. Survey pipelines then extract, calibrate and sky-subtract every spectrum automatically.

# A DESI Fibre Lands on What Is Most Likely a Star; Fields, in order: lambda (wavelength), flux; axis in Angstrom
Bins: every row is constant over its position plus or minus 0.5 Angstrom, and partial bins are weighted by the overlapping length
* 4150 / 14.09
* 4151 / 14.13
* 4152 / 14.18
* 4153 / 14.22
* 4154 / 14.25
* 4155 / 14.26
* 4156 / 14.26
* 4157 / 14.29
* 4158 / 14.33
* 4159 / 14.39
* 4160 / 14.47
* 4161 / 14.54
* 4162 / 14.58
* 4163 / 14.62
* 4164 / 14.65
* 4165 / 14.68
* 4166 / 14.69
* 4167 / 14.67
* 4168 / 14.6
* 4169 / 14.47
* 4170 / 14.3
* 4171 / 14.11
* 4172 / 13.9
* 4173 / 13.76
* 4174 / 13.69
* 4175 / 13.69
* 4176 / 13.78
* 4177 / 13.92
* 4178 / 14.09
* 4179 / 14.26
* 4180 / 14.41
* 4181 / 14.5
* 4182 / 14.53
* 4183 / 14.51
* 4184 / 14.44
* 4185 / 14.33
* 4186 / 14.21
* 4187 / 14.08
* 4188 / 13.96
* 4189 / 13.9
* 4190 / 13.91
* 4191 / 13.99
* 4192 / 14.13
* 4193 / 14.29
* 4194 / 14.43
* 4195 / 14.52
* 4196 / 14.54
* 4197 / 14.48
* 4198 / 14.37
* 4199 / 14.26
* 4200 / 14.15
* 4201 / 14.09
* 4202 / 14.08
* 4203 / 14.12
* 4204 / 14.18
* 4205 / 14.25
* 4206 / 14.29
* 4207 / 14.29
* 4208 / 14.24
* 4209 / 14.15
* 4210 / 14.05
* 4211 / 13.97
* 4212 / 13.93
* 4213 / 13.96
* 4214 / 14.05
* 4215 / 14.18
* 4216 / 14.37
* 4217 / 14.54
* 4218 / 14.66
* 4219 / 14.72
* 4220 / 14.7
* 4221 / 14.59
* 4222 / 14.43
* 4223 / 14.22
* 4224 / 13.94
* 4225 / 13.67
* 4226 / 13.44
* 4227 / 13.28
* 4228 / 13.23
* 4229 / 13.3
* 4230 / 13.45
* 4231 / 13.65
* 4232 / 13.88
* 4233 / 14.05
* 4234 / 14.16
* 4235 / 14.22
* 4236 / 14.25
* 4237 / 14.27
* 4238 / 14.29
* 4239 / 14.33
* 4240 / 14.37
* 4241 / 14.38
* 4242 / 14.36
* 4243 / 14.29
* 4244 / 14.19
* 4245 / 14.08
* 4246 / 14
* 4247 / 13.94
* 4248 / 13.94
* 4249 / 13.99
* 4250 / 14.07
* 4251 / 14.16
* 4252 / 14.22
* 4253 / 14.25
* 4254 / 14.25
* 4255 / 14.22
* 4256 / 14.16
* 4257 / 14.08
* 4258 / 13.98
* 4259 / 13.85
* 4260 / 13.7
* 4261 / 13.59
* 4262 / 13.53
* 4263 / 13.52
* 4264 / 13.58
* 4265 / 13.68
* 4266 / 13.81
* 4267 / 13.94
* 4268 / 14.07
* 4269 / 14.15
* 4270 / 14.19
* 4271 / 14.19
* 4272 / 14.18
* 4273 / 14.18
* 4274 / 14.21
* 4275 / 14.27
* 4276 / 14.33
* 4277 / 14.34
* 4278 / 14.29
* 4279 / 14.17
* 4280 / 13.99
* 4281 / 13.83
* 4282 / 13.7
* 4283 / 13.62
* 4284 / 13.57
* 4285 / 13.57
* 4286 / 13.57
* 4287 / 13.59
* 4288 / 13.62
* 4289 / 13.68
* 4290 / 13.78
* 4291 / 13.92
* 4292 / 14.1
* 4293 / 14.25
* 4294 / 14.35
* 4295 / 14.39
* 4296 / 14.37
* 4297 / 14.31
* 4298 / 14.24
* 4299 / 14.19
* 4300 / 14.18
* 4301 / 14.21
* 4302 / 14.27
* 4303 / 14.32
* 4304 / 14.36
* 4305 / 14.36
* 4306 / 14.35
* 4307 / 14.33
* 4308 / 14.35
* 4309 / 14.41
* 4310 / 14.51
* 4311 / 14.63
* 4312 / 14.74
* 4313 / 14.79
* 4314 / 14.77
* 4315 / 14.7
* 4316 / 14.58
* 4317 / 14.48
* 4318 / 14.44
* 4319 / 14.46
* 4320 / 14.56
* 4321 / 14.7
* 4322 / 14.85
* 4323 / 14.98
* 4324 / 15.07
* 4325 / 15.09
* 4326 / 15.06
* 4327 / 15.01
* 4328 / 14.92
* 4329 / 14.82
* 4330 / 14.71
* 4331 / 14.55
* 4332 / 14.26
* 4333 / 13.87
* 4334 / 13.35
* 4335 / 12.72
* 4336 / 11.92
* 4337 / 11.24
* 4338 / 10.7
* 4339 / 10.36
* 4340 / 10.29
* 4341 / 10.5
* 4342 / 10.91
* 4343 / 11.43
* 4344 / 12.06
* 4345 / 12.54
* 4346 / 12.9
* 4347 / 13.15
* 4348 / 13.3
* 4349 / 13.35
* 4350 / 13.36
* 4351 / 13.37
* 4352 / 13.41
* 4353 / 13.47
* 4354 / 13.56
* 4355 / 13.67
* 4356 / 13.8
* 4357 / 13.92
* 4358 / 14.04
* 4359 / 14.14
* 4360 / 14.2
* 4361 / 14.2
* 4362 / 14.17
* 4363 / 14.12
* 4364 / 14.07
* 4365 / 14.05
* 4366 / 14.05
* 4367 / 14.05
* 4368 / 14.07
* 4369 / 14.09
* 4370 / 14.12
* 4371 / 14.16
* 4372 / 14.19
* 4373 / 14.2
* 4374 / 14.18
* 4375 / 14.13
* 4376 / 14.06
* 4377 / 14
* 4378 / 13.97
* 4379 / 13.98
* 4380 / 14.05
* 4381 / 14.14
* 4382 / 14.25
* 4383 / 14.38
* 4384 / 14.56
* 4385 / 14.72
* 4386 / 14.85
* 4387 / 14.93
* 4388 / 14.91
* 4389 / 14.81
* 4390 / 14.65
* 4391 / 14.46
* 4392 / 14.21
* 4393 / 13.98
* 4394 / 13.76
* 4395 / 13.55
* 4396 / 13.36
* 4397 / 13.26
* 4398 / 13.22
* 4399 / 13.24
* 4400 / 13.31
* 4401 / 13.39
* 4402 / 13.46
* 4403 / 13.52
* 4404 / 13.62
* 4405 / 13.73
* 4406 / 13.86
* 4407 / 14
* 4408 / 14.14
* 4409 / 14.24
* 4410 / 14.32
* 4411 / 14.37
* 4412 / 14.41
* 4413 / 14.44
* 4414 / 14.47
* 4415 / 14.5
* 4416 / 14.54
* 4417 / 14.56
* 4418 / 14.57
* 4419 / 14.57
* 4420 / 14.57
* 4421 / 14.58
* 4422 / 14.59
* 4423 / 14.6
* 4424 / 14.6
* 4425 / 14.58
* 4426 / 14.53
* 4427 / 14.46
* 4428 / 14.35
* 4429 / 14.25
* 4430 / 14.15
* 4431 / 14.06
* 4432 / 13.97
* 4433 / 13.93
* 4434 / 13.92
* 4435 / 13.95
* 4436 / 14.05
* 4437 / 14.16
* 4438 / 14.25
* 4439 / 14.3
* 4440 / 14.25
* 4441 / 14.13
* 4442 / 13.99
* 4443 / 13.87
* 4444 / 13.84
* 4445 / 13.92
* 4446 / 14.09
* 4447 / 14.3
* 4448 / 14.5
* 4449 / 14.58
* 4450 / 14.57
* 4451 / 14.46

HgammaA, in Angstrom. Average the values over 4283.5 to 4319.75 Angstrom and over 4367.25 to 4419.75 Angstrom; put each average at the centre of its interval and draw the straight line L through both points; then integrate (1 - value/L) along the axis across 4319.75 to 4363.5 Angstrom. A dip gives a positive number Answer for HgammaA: 2.4 Angstrom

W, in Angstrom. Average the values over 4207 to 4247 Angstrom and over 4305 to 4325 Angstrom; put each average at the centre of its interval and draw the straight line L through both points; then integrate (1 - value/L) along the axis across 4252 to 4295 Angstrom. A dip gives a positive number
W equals 1.2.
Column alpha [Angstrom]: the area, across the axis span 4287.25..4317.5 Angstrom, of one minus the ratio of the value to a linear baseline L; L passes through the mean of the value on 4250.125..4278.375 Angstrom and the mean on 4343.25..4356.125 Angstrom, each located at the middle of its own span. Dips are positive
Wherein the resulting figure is -1.5 Angstrom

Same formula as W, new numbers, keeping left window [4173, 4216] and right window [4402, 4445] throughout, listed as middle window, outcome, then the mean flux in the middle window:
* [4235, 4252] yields 0.00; 14.2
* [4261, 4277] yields 0.22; 14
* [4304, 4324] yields -0.55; 14.6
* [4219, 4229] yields 0.16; 14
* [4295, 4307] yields -0.08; 14.3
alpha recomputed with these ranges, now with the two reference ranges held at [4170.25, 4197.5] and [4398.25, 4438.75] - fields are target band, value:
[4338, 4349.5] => 1.89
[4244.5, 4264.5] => 0.29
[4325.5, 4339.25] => 0.70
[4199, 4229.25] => 0.11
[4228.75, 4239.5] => 0.12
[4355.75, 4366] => 0.06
